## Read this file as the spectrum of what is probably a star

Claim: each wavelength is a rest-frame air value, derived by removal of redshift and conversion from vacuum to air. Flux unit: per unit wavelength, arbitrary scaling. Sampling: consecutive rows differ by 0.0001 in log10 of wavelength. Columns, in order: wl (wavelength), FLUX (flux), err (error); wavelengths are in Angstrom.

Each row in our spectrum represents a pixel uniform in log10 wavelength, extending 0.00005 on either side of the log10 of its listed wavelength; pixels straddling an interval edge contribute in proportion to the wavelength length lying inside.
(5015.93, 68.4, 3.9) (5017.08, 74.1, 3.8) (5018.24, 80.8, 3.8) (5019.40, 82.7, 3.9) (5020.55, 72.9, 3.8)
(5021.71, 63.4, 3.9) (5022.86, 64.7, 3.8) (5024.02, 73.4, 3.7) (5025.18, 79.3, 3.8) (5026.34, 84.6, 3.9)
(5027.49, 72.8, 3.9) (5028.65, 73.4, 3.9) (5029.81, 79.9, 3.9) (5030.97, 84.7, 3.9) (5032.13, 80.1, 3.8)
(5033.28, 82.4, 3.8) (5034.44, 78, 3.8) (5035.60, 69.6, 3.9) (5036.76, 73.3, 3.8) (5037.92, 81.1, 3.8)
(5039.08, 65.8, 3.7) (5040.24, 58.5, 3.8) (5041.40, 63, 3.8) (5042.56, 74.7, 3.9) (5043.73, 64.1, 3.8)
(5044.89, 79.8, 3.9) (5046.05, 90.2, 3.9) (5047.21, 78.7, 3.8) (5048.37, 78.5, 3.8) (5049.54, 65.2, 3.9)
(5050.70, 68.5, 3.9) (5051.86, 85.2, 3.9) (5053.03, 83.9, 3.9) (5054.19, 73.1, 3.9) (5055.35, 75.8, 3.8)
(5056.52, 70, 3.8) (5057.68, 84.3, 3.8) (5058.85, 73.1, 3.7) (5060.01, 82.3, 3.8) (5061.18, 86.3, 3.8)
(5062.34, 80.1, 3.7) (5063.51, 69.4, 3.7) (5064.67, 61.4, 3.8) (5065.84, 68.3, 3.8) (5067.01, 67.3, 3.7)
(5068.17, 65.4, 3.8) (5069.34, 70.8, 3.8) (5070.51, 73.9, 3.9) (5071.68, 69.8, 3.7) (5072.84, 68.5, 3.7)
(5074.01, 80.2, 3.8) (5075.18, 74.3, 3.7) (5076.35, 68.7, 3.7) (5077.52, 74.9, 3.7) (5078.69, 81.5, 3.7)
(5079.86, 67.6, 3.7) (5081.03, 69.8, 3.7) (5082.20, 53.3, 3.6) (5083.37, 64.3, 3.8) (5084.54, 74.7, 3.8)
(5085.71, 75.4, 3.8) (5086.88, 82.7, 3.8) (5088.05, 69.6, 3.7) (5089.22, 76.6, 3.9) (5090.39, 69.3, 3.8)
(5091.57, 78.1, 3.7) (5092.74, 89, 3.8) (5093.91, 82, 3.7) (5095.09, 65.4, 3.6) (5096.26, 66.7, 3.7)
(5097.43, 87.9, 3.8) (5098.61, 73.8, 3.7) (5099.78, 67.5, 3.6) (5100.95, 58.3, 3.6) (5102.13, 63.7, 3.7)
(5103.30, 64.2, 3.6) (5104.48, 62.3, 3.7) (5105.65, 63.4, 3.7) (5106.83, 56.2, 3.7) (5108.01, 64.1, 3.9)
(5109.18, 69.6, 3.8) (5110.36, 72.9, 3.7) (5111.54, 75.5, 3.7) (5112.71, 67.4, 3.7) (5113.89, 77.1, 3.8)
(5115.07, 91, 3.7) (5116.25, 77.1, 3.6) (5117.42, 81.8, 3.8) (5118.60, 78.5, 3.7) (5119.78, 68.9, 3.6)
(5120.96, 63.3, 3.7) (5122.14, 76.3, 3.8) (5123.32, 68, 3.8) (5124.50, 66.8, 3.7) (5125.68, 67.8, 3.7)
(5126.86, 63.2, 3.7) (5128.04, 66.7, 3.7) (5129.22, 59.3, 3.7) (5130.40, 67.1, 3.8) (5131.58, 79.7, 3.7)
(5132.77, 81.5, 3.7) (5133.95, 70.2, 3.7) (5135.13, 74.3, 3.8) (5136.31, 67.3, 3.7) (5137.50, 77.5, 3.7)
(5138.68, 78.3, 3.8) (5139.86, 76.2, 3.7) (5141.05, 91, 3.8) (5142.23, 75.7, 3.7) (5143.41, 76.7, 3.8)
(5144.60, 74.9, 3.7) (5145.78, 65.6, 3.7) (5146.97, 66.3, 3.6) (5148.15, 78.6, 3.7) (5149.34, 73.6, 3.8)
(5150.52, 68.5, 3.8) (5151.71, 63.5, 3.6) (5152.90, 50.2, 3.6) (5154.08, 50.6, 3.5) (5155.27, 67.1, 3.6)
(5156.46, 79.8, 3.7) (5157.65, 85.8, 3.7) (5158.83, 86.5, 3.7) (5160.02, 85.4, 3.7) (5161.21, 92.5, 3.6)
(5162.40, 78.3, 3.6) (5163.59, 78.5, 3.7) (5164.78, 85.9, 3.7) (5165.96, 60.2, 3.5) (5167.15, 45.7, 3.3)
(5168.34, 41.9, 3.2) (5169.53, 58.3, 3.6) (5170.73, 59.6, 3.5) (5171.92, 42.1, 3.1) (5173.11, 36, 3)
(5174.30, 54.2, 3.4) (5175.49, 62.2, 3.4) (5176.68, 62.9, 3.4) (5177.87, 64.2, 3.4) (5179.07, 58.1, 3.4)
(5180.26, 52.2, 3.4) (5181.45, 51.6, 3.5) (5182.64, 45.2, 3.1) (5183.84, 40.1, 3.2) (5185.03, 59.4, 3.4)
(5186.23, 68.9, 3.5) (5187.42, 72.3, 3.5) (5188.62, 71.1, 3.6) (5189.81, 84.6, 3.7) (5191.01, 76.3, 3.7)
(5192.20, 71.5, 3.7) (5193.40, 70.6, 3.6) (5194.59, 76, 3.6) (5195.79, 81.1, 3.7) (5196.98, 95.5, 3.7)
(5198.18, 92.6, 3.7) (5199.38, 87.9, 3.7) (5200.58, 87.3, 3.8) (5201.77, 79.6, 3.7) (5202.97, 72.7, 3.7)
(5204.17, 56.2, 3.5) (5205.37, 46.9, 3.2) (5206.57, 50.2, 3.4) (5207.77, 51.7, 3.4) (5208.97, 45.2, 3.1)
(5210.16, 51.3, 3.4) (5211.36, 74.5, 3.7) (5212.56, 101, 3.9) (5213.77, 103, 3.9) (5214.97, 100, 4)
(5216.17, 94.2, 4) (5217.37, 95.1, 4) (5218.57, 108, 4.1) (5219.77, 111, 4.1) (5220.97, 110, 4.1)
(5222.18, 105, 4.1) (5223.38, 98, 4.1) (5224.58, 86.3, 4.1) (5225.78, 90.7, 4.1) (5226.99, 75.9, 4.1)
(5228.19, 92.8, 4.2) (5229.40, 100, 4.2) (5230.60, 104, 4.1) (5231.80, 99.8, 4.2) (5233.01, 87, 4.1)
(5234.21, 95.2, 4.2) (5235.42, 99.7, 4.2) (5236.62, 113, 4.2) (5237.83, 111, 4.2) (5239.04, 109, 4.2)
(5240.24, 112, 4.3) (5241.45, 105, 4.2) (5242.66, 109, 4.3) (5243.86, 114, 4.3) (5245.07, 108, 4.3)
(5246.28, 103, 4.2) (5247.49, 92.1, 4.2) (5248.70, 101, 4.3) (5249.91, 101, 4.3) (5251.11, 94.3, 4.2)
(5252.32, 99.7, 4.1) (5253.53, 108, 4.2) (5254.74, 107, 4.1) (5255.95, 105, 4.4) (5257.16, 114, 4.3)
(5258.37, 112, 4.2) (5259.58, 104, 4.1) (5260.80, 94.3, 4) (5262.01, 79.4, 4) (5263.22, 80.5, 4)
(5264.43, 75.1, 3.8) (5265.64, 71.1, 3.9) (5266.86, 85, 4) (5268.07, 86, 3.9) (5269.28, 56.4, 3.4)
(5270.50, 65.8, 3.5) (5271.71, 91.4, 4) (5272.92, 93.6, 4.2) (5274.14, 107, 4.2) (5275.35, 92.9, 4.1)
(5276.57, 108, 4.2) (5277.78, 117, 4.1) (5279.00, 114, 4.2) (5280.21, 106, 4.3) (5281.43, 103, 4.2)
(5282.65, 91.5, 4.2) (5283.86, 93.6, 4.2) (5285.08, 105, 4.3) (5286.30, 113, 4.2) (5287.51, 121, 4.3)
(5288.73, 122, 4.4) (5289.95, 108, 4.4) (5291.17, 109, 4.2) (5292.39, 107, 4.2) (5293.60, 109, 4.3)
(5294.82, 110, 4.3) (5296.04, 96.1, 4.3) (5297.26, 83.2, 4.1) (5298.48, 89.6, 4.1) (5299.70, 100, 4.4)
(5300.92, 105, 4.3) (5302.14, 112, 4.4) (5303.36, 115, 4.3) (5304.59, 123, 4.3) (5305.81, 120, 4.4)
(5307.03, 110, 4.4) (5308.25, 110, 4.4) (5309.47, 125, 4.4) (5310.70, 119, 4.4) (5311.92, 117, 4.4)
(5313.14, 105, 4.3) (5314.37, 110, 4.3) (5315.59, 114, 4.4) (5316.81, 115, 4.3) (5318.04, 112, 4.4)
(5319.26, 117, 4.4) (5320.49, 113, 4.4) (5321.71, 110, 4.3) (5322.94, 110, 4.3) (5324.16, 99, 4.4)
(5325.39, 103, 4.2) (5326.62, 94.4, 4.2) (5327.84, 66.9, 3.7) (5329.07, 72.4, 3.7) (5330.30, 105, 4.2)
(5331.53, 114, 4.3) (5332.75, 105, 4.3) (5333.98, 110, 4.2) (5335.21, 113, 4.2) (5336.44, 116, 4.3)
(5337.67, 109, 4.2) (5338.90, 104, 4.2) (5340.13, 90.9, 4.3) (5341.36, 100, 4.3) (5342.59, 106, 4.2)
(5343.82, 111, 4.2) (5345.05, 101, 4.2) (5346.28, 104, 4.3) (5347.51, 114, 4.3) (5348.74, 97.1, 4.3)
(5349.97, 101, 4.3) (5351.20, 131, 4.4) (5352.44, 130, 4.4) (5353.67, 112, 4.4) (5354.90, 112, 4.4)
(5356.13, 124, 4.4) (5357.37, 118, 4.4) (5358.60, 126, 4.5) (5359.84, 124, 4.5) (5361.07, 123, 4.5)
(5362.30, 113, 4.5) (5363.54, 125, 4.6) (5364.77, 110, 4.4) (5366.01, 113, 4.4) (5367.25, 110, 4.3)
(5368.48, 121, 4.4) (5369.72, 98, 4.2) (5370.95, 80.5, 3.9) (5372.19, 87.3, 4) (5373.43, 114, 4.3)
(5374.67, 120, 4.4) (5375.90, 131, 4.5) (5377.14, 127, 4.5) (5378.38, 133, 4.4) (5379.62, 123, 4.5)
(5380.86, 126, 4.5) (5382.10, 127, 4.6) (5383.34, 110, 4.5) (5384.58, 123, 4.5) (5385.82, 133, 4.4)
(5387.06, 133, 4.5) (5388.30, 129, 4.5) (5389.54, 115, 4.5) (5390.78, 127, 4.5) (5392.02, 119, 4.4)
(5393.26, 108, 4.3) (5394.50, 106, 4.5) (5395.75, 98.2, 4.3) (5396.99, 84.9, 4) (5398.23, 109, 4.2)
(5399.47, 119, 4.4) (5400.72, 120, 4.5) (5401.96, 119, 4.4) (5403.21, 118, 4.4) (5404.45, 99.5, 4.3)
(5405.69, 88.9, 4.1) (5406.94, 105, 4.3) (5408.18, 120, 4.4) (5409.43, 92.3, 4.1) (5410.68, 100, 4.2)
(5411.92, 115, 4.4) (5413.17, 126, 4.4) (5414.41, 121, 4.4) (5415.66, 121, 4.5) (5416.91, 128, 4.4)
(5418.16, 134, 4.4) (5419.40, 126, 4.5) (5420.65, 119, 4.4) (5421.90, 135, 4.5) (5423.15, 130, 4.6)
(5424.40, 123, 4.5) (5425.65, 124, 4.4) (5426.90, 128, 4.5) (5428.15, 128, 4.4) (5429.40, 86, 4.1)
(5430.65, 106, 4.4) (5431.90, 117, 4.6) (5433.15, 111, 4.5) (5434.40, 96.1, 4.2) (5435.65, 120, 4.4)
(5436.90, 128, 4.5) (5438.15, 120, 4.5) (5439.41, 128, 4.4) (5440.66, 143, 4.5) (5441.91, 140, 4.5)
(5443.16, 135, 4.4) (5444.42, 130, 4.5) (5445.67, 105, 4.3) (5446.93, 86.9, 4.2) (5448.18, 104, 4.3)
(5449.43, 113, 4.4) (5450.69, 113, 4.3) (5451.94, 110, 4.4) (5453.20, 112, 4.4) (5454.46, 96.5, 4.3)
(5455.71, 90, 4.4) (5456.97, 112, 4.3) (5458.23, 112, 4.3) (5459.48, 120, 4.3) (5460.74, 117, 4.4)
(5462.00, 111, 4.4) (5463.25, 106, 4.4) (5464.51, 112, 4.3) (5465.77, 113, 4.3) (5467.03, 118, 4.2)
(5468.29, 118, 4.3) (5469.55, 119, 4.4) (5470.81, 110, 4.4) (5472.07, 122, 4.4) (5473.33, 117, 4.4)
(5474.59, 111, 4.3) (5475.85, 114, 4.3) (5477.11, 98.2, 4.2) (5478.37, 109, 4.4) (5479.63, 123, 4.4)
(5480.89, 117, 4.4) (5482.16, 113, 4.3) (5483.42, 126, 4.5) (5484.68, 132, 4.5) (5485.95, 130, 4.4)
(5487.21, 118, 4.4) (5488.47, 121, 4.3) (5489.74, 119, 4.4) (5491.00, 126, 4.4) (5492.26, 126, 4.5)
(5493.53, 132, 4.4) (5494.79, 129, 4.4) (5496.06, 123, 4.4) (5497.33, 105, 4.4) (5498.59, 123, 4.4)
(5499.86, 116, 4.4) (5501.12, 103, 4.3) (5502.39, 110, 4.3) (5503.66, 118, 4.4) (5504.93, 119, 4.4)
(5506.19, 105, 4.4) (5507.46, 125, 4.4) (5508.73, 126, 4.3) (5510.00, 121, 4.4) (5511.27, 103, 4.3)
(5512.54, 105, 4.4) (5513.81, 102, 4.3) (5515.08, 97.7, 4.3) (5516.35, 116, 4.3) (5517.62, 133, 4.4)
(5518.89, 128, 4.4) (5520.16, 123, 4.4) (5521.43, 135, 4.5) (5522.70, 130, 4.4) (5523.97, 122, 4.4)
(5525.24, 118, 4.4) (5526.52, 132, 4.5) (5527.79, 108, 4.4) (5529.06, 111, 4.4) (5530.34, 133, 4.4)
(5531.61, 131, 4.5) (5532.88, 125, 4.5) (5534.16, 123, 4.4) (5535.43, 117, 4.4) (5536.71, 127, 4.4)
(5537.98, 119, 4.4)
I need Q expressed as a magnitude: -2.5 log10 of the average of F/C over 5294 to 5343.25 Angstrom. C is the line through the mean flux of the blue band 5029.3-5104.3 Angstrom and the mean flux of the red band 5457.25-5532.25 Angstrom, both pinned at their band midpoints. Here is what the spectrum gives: -0.07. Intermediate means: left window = 73.4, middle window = 106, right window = 118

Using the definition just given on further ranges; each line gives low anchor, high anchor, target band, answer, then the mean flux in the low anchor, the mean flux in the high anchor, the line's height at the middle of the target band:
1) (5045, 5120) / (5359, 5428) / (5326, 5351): 0.070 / 73.1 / 117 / 109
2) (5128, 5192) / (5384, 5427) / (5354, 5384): -0.066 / 67.4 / 117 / 110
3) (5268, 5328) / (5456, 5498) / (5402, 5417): 0.017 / 105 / 117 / 113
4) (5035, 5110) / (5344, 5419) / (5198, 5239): 0.057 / 72.1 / 115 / 92.4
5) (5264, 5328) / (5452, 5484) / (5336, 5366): -0.063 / 103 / 113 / 106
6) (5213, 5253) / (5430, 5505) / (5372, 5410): -0.040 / 101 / 116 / 111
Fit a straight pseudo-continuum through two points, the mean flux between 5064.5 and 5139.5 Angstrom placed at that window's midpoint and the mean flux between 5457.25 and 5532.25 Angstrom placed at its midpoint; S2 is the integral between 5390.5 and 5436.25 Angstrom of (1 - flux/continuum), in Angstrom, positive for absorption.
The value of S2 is -2.5 Angstrom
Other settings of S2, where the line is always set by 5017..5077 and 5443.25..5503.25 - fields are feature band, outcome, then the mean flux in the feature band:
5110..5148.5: 4.1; 73.4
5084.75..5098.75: 0.4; 76.4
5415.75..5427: -1.8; 127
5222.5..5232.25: -0.2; 93.8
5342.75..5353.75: -0.8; 111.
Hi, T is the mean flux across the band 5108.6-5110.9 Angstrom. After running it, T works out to 71.1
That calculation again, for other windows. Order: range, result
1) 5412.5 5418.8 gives 126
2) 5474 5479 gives 108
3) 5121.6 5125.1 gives 70.3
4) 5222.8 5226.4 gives 91.6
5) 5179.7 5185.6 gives 49.7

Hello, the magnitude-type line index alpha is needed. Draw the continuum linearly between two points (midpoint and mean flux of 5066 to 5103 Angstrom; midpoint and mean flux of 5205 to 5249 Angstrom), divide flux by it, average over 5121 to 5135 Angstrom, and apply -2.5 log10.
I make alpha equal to 0.13 mag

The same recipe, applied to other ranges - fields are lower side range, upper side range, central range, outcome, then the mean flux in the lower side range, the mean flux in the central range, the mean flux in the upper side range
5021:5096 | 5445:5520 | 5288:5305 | -0.10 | 73.9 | 106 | 115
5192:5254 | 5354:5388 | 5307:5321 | -0.06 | 91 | 114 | 118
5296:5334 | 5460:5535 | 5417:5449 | -0.06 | 106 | 120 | 118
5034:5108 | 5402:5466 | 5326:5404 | -0.05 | 72.3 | 112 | 115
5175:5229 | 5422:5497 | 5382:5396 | -0.13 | 76.4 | 119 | 117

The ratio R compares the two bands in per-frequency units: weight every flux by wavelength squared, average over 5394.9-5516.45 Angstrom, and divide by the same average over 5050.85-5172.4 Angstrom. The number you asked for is 1.8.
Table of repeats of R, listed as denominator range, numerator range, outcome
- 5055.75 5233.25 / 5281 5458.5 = 1.67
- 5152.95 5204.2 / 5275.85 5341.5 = 1.65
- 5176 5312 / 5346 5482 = 1.33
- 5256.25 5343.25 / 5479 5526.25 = 1.25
